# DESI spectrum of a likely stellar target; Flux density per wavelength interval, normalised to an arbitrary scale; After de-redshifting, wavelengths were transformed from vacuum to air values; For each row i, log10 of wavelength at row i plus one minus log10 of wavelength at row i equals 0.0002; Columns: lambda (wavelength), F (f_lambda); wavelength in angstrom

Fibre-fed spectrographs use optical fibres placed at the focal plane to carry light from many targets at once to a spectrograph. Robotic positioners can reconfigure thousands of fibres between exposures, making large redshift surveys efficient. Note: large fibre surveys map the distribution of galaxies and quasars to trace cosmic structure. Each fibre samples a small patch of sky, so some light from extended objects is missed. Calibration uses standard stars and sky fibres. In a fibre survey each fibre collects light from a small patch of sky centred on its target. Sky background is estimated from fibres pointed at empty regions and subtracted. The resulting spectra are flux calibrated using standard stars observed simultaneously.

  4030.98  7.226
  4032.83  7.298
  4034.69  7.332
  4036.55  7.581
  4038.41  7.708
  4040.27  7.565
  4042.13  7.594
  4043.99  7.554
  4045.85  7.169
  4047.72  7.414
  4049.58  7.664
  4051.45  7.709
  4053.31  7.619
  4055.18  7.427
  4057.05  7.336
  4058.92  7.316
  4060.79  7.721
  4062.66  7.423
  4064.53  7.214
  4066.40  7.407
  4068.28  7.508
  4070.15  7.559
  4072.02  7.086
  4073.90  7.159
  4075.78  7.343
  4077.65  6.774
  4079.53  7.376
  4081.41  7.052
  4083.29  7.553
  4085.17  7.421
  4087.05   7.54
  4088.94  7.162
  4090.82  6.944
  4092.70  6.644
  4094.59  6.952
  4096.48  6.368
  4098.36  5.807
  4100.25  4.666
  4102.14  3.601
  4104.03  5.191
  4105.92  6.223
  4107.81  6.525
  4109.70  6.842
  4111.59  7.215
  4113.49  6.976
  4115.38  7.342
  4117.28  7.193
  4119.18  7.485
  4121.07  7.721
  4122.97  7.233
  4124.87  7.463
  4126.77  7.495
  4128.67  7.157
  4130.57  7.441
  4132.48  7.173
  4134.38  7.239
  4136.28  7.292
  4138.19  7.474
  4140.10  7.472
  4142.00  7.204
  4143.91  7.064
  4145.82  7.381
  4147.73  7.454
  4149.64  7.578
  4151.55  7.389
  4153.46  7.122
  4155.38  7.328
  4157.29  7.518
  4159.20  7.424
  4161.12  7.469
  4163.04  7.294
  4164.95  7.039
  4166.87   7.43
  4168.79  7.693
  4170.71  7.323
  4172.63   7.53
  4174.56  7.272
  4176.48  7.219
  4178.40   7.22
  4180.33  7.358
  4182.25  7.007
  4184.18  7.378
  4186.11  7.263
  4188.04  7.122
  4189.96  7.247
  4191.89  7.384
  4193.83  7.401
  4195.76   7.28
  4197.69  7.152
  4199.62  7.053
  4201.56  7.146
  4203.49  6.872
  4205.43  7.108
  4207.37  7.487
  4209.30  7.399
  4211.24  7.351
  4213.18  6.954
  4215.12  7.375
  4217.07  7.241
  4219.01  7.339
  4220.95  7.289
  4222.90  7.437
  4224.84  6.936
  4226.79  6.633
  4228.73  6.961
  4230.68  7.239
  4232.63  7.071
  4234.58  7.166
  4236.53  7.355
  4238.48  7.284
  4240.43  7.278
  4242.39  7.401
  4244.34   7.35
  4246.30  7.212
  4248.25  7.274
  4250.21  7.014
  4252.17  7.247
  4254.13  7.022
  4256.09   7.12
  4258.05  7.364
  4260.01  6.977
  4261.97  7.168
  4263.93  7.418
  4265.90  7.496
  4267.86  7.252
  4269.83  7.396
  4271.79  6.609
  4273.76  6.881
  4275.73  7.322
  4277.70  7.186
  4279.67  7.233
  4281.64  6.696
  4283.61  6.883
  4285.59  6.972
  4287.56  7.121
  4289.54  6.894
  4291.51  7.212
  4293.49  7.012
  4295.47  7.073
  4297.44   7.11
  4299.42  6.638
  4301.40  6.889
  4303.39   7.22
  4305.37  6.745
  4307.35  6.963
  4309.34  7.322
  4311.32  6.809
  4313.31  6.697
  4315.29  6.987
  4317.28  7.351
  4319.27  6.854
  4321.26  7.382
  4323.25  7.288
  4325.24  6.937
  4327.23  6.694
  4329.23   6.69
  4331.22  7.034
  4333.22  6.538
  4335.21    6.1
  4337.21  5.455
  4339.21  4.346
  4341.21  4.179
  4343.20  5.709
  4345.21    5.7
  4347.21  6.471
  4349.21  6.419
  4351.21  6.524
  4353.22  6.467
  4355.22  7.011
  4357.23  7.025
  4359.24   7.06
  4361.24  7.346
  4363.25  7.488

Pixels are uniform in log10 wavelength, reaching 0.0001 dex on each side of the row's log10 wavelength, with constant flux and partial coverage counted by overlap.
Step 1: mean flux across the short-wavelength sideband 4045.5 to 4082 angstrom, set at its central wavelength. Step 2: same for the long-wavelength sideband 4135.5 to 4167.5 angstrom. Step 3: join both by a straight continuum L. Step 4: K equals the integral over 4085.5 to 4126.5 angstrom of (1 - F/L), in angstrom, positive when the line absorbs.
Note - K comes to 3.9 angstrom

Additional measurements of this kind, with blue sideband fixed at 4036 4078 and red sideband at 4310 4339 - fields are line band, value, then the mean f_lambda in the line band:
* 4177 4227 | -1.2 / 7.22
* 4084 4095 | 0.3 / 7.13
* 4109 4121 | 0.1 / 7.22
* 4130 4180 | -1.2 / 7.35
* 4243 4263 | -0.8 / 7.18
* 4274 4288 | -0.4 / 7.05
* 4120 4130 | -0.2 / 7.42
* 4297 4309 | -0.3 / 6.94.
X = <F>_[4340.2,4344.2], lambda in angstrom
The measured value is 4.95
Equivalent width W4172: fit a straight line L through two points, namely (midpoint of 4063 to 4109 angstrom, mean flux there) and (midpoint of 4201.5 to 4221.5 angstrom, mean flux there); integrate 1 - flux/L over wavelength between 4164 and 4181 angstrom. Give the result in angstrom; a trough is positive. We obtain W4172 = -0.6 angstrom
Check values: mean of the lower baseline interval 6.72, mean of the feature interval 7.34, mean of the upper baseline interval 7.24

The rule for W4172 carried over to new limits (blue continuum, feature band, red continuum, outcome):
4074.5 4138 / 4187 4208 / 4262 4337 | -0.8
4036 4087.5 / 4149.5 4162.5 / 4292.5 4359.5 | -0.5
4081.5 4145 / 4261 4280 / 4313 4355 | -2.0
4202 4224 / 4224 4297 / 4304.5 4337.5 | -0.6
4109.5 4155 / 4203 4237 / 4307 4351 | -1.2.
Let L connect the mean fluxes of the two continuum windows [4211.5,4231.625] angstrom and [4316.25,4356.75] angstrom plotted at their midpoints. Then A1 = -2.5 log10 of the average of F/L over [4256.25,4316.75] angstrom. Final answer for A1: -0.055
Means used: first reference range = 7.15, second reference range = 6.36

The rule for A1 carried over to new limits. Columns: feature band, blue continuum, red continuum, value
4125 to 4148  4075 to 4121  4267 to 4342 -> -0.09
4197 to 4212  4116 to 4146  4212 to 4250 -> 0.01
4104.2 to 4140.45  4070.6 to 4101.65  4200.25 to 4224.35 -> -0.03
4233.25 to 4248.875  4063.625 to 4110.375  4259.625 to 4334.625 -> -0.05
